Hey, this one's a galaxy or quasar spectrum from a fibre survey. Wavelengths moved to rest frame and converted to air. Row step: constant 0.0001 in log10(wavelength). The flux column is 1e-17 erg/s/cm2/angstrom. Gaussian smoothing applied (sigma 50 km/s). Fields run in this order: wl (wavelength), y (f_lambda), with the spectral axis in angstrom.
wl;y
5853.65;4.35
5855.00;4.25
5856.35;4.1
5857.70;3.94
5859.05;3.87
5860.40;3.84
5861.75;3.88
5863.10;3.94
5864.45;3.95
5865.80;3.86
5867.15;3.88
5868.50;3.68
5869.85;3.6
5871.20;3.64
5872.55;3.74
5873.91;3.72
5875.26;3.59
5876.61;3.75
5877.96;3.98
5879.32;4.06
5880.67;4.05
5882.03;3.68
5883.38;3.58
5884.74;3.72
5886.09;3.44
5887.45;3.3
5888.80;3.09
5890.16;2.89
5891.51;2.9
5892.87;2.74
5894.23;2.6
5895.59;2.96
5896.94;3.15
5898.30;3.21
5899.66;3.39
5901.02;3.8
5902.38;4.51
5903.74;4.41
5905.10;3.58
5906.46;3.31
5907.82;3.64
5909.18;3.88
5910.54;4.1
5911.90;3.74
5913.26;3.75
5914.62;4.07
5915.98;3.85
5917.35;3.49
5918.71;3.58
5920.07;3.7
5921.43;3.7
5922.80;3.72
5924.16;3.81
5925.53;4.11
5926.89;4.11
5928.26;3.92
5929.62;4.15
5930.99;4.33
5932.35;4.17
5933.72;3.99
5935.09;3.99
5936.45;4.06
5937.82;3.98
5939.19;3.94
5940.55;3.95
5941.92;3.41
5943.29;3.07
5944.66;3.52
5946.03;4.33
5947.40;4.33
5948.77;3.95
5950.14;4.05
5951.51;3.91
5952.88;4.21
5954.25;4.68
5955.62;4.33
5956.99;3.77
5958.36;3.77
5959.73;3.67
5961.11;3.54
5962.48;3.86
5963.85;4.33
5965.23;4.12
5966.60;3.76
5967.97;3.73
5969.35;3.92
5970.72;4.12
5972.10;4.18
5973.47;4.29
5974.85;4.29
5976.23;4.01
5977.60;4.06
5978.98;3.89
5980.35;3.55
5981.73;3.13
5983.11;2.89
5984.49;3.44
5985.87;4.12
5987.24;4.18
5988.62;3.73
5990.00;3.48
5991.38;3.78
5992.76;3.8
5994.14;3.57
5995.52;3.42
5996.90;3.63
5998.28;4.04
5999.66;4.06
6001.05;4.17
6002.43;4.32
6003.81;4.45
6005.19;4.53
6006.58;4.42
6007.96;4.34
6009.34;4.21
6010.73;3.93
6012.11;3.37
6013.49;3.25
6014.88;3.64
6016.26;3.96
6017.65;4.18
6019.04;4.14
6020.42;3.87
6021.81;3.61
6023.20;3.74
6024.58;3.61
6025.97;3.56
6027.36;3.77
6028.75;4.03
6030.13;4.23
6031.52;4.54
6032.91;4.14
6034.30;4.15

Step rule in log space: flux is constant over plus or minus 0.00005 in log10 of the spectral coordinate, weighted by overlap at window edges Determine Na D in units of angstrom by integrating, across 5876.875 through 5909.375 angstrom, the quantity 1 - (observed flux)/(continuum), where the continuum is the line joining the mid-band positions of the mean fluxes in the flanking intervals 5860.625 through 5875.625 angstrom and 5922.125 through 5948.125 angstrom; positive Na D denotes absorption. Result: 2.9 angstrom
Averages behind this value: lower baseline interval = 3.78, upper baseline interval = 3.94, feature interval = 3.49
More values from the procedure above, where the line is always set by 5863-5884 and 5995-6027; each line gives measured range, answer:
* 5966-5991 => 0.51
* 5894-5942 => 0.53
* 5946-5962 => -0.65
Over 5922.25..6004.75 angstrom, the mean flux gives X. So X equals 3.92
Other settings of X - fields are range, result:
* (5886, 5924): 3.52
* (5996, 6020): 4.03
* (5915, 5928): 3.8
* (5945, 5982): 4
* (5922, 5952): 3.94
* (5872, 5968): 3.76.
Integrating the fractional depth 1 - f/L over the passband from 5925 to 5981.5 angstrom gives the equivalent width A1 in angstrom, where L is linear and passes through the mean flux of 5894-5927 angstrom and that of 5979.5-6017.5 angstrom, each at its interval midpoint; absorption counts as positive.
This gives -3.2 angstrom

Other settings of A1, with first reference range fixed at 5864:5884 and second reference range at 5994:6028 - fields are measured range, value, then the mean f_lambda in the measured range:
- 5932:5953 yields -0.4 angstrom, 3.92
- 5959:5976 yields -0.5 angstrom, 3.98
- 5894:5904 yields 0.8 angstrom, 3.51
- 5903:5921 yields 0.2 angstrom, 3.78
